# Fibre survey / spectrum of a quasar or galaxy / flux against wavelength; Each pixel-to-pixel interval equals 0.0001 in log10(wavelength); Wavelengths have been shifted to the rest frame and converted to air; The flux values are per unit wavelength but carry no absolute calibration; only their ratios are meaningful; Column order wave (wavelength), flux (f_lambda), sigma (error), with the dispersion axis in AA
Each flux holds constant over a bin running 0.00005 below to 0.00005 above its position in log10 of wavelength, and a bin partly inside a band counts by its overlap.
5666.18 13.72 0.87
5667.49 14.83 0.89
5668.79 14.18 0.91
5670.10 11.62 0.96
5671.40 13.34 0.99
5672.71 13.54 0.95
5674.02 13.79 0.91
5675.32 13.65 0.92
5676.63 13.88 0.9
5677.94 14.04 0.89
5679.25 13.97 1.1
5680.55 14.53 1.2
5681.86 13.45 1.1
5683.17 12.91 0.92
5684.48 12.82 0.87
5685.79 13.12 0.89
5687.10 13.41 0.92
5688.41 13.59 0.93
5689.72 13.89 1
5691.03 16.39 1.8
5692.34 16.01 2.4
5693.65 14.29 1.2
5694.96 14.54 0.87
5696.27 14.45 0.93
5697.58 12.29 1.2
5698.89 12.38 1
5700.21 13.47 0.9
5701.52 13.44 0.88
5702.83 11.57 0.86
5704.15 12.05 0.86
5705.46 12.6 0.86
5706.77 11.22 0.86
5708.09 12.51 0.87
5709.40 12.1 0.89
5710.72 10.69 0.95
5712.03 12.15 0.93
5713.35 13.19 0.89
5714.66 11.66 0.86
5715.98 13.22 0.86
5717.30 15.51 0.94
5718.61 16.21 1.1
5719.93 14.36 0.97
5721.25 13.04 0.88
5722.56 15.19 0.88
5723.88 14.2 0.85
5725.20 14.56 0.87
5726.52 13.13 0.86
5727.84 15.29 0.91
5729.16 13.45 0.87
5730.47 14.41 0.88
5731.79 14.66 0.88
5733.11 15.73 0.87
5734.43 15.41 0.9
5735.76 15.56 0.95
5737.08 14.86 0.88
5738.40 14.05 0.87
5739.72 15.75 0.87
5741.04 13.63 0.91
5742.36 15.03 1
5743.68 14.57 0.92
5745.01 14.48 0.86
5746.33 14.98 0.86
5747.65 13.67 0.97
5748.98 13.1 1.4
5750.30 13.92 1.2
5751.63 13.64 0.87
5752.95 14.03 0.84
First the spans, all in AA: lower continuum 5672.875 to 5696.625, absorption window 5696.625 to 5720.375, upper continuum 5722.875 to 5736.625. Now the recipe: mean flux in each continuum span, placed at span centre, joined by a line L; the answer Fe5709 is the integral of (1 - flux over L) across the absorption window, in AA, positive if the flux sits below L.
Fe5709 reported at 2.5 AA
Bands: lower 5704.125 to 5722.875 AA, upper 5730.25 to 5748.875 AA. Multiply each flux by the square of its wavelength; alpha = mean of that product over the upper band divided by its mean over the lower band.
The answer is 1.14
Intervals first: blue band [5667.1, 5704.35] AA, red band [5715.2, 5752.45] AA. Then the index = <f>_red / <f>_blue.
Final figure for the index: 1.06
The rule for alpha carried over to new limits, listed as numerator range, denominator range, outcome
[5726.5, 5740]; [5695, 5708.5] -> 1.18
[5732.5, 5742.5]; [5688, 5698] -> 1.05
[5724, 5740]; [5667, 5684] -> 1.10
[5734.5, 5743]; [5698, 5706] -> 1.20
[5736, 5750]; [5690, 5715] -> 1.12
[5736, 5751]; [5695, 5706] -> 1.13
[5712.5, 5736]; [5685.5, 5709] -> 1.08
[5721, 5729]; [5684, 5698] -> 1.02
